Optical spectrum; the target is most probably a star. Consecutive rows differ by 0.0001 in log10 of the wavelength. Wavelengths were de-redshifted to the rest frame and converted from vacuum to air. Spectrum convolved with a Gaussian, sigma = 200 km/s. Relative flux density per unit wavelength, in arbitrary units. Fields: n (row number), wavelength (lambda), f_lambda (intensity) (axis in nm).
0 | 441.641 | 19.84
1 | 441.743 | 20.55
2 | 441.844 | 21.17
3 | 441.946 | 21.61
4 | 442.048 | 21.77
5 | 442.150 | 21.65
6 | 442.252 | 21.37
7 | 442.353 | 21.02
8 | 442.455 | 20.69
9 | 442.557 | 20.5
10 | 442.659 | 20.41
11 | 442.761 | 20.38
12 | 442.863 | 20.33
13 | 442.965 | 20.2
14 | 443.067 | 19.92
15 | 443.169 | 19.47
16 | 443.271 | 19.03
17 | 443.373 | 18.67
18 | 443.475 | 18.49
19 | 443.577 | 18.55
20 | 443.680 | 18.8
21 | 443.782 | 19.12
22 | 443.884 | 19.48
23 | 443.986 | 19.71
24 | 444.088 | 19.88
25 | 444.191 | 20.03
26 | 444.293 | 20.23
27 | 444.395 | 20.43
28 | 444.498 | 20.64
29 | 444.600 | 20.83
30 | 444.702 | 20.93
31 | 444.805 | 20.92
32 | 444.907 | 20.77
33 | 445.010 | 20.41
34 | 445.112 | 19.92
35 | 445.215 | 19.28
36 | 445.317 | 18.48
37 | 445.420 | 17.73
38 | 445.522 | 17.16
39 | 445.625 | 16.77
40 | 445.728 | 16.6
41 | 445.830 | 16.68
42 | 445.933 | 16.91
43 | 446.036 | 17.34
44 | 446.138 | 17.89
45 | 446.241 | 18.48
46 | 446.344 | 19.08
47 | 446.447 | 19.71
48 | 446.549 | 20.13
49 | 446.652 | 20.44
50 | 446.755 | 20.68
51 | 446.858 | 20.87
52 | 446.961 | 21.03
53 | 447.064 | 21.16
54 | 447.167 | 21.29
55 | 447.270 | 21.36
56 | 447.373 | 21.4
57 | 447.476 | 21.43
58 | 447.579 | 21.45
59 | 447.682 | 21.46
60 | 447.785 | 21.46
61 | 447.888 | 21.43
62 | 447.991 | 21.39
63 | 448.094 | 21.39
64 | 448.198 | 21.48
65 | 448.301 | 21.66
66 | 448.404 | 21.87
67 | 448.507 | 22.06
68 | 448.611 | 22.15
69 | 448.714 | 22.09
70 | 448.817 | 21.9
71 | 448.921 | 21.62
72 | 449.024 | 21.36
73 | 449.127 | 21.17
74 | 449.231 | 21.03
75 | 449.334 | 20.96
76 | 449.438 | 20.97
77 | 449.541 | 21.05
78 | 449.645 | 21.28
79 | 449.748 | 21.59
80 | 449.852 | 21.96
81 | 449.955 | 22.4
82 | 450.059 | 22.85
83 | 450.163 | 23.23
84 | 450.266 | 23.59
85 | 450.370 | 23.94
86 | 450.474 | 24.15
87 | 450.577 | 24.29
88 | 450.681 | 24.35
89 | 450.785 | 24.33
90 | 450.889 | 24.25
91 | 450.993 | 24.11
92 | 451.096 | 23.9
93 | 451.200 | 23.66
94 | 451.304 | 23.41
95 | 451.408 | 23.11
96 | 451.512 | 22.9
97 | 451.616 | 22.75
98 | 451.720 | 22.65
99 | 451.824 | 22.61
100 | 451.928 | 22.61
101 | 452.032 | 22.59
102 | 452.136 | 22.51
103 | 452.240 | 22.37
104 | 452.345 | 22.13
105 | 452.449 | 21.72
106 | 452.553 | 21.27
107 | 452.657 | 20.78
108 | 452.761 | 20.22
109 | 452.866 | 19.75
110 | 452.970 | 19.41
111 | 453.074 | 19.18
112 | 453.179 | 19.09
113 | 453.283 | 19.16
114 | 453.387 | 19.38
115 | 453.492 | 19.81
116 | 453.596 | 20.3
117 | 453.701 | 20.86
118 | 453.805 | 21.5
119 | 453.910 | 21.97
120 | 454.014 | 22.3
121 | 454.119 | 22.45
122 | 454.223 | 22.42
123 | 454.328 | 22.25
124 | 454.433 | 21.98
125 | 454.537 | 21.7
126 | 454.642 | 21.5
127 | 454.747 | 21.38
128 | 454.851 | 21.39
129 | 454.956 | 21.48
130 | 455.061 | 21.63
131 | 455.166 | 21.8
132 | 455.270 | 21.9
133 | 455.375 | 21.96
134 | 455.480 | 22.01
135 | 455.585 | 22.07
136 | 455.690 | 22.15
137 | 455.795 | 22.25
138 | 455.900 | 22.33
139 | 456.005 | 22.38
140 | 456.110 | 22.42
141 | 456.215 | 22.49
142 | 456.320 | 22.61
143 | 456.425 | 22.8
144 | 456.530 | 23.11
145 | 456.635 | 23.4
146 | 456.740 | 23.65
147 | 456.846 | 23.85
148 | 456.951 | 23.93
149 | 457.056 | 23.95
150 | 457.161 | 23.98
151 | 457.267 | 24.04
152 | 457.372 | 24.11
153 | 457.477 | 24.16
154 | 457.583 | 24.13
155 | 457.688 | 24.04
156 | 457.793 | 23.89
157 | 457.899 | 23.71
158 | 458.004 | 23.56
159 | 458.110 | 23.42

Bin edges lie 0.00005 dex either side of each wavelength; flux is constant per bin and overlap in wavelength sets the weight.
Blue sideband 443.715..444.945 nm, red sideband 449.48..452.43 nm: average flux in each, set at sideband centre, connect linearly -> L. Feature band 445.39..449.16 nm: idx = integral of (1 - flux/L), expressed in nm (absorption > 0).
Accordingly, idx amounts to 0.21 nm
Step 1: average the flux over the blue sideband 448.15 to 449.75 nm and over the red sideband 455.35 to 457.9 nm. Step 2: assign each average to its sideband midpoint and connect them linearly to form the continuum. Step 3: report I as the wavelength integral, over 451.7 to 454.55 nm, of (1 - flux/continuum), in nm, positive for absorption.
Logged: 0.15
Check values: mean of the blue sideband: 21.5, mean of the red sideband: 23.2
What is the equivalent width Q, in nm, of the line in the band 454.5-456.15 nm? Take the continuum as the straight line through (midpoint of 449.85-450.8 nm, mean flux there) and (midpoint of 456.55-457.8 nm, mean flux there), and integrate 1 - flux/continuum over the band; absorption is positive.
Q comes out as 0.13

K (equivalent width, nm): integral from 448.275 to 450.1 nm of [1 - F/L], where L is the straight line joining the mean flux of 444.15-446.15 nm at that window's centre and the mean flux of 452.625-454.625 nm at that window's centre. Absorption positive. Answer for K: -0.17 nm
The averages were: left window 19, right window 20.8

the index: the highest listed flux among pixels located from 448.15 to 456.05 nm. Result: 24.35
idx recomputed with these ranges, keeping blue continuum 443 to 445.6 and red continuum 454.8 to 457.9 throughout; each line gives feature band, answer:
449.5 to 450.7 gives -0.10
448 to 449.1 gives -0.05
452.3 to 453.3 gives 0.07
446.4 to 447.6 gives -0.04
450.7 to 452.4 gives -0.12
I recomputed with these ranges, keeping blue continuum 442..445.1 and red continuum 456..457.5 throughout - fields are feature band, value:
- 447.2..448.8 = -0.03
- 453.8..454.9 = 0.04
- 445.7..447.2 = 0.12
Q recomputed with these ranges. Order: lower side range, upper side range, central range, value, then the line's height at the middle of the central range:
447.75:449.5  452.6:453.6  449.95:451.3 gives -0.202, 20.7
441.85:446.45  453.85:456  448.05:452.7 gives -0.339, 20.9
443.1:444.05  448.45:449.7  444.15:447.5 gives 0.077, 20.1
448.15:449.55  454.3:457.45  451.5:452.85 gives 0.002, 22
